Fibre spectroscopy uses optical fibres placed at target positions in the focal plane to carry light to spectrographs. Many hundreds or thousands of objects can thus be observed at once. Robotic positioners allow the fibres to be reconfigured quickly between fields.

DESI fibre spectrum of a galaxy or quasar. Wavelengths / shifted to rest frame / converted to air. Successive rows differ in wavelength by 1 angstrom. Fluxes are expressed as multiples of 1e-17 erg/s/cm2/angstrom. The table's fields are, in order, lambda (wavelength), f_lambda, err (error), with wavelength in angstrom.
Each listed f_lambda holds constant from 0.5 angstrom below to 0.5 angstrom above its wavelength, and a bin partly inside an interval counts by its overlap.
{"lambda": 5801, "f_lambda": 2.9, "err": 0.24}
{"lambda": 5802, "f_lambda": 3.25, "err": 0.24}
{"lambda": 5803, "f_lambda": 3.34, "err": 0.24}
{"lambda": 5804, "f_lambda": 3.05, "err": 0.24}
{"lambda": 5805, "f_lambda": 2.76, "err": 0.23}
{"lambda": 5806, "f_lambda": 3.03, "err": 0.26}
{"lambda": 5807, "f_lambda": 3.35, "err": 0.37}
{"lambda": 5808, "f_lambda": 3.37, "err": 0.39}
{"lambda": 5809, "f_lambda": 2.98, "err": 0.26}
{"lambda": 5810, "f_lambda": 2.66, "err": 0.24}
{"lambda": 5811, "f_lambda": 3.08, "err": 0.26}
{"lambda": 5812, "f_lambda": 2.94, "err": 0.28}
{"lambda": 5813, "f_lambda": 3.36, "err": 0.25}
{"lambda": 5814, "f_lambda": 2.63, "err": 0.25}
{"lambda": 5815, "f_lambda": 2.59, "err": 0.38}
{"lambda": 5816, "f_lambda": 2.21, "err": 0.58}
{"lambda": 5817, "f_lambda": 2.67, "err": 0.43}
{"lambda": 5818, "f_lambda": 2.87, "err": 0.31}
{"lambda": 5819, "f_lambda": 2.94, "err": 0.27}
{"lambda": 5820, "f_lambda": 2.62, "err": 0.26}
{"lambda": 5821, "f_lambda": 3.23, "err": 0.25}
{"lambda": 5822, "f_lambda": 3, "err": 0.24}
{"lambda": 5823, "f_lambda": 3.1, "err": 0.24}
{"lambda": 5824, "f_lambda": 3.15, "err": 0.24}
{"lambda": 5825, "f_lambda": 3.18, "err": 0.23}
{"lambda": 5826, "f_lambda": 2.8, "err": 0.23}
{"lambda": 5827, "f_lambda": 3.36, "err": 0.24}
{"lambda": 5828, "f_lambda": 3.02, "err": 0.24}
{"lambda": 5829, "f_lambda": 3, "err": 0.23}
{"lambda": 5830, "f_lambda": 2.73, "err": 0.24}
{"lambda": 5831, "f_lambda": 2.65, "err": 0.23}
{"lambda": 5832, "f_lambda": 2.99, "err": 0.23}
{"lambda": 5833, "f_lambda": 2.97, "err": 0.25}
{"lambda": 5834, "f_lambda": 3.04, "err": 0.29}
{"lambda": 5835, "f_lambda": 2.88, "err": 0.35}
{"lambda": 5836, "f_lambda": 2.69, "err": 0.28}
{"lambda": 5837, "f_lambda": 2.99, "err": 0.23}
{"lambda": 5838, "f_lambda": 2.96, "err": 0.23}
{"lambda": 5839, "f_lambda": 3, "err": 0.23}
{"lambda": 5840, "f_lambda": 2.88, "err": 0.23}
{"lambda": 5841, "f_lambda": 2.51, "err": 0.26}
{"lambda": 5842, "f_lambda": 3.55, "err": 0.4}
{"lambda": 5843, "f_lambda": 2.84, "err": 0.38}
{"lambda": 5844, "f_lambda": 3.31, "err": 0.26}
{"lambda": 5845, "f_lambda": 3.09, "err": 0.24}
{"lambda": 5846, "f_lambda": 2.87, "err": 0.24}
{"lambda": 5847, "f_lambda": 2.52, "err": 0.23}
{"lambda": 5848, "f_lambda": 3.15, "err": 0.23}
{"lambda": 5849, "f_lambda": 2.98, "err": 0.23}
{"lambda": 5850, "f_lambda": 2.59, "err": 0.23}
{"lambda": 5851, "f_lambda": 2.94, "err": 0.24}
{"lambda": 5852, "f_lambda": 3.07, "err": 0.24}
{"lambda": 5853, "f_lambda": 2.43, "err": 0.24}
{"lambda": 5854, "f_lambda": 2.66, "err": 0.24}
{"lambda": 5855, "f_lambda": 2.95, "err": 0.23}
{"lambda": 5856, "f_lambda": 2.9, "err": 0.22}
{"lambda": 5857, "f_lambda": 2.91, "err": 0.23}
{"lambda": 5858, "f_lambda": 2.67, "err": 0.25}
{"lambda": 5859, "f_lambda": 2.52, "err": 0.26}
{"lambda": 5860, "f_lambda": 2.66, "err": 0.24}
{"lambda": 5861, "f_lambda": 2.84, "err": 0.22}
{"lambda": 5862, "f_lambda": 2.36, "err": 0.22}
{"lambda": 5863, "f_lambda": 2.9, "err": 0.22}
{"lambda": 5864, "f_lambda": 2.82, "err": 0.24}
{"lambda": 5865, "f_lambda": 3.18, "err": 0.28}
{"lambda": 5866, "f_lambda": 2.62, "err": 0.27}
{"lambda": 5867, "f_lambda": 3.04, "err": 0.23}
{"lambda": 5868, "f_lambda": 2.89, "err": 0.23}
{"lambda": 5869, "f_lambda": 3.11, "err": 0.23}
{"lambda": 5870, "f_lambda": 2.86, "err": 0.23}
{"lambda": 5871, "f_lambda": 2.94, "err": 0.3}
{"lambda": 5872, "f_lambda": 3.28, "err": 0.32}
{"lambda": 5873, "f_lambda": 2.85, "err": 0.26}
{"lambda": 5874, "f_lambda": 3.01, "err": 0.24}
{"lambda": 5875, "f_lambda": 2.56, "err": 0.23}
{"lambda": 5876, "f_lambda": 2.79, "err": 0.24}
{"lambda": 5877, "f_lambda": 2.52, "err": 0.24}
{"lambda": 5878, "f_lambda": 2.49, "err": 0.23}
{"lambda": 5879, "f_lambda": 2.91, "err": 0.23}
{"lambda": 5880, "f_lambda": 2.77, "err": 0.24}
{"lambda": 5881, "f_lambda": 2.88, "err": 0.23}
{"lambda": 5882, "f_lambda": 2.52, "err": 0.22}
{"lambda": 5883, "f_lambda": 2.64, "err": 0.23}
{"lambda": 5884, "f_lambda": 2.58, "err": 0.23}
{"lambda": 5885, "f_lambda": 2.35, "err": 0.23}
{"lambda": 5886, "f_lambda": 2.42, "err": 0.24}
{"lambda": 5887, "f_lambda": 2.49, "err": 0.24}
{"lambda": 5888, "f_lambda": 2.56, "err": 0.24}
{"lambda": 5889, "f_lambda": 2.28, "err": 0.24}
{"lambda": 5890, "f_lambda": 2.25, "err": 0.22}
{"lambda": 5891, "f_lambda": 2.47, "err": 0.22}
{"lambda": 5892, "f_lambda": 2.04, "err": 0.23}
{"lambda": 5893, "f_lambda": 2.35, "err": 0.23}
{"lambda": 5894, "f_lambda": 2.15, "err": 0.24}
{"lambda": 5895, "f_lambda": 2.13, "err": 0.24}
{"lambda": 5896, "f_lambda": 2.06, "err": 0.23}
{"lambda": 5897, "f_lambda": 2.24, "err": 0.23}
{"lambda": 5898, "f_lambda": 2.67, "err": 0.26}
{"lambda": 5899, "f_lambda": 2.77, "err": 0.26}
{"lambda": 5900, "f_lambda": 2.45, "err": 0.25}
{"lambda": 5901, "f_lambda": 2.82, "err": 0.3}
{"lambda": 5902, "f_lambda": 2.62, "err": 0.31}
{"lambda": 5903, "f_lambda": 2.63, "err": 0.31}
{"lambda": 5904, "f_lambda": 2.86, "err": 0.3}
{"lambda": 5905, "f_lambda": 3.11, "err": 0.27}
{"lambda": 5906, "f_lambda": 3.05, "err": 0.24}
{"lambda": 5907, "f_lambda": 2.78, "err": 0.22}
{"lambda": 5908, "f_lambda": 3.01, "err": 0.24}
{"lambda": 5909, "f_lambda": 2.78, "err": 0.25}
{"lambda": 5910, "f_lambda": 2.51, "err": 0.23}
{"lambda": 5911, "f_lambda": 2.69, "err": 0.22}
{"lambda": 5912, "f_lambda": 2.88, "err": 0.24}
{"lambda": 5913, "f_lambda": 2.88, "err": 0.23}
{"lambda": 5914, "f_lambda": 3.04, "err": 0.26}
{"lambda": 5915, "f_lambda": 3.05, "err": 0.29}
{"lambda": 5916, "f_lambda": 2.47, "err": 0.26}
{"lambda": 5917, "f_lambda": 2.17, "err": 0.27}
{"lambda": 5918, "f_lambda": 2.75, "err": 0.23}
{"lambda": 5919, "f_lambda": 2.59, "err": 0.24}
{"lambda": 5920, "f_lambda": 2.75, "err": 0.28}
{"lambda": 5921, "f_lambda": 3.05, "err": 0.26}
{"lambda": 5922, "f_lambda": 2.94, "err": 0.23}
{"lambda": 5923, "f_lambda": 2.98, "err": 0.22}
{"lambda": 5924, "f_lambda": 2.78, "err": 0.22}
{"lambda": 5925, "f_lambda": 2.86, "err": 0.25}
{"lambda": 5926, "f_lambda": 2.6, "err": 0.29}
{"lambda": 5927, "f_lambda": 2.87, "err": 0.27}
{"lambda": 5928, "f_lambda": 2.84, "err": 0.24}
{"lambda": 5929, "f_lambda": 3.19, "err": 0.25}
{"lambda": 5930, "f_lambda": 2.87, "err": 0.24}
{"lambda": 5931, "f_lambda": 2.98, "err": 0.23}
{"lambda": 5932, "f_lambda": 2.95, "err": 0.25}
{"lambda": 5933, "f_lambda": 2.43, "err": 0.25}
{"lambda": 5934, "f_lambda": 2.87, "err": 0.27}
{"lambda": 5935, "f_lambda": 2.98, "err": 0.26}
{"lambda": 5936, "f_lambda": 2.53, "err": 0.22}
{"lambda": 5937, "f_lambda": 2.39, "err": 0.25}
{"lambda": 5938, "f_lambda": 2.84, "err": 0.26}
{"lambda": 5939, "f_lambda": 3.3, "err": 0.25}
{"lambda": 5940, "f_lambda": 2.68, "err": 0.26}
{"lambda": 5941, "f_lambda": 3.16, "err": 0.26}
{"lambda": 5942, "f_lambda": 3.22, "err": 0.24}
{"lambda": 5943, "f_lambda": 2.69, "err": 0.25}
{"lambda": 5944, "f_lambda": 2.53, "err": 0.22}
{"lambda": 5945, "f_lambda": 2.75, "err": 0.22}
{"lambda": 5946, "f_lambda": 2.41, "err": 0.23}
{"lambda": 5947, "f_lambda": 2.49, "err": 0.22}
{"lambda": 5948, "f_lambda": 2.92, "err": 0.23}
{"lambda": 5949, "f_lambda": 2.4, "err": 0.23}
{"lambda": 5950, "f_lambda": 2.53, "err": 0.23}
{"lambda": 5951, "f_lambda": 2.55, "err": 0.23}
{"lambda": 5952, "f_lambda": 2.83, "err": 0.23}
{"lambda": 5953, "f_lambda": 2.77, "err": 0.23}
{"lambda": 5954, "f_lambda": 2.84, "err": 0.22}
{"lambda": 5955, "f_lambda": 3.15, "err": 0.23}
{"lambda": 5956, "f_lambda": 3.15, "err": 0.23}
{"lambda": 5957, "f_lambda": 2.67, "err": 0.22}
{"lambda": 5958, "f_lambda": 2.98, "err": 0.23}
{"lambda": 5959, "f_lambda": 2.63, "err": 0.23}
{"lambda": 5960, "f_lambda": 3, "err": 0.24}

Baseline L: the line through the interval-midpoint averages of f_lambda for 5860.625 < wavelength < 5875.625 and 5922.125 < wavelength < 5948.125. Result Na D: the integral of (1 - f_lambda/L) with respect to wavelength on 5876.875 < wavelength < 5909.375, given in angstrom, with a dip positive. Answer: 3.32 angstrom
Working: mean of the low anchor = 2.88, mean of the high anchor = 2.81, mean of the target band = 2.56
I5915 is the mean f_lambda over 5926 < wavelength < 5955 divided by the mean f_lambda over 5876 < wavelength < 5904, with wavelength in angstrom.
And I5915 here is 1.1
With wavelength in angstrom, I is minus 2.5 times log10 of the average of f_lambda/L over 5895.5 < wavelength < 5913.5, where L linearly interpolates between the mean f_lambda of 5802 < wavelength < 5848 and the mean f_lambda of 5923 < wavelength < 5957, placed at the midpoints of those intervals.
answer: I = 0.05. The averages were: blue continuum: 2.96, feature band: 2.71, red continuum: 2.8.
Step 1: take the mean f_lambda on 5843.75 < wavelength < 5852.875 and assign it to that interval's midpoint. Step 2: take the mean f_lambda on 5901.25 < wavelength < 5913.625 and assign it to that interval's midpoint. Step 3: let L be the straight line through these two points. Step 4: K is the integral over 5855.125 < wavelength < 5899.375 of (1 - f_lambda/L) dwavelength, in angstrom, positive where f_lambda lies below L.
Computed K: 3.47 angstrom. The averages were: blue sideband 2.92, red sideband 2.82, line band 2.64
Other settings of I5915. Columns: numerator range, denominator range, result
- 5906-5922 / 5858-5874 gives 0.97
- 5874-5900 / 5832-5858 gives 0.86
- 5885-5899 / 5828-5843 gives 0.80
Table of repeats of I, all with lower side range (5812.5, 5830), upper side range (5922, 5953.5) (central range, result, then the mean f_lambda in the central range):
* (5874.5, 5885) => 0.08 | 2.65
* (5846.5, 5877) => 0.02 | 2.83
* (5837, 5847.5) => -0.02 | 2.95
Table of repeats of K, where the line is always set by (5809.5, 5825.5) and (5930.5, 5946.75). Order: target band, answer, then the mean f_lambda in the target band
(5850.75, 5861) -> 0.3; 2.77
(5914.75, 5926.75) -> 0.3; 2.75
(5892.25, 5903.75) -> 1.5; 2.44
